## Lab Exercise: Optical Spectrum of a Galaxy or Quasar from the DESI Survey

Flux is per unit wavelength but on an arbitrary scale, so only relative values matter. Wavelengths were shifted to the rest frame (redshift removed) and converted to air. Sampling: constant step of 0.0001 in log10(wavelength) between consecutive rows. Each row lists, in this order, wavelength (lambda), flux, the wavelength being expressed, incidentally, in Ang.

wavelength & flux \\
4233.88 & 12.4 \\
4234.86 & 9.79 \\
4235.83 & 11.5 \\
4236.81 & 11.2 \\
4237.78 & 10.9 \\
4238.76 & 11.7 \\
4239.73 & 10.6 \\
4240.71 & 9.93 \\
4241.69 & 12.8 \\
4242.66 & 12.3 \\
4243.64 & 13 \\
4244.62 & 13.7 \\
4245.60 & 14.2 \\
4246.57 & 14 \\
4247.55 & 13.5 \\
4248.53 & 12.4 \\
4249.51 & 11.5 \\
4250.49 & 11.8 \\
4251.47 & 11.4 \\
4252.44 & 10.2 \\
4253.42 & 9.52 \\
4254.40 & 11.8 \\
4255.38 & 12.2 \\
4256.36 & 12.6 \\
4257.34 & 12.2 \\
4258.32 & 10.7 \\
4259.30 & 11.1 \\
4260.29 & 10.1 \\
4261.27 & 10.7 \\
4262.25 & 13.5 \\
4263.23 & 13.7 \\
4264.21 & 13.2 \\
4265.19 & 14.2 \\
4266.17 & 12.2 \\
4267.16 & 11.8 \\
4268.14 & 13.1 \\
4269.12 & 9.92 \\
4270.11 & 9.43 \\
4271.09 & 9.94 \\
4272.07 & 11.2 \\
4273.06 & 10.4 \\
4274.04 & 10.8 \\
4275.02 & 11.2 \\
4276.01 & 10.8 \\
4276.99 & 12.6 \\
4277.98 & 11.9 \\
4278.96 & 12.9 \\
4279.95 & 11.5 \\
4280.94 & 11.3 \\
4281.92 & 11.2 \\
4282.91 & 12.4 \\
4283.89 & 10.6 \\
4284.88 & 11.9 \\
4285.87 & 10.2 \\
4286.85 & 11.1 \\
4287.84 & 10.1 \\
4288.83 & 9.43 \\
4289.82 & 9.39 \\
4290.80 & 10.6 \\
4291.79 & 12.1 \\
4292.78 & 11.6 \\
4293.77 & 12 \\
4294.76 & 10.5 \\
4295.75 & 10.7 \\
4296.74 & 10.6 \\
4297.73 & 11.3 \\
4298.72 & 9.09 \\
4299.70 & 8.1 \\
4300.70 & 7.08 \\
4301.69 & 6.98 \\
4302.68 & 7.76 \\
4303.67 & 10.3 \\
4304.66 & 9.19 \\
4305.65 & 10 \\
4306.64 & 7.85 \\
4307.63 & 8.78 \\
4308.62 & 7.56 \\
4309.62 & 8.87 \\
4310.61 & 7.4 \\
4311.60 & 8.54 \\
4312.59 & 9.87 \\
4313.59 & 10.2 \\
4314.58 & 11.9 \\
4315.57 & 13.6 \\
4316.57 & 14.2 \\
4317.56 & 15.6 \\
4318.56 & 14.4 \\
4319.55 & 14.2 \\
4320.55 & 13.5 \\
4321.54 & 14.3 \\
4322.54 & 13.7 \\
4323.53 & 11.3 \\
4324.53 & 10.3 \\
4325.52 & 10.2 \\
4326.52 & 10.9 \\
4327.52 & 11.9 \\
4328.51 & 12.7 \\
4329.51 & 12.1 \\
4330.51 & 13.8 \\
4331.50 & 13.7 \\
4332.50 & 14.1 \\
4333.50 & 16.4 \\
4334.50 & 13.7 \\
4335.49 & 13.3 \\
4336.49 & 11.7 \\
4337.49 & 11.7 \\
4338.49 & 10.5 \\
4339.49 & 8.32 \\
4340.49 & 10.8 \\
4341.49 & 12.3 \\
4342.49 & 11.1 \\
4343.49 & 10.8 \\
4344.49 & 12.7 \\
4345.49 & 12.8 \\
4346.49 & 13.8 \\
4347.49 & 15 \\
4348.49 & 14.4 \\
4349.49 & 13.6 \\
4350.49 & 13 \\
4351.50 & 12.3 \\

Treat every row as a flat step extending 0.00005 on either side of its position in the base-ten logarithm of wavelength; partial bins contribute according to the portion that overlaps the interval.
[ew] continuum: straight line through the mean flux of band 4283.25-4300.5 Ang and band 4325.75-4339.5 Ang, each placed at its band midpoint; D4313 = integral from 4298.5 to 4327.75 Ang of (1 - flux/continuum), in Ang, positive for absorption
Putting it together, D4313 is 2.6 Ang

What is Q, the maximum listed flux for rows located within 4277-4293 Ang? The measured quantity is 12.9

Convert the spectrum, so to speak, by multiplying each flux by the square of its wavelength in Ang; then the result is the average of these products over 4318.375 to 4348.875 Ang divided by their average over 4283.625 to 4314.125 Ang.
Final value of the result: 1.32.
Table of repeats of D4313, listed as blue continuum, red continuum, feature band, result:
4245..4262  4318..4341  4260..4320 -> 6.2 Ang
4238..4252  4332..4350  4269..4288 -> 2.0 Ang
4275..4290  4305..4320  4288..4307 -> 2.2 Ang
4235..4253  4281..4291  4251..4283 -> -0.8 Ang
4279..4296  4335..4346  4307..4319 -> 0.4 Ang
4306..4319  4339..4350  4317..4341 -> -2.4 Ang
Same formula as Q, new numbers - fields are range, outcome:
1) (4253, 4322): 15.6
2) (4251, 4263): 13.5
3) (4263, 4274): 14.2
